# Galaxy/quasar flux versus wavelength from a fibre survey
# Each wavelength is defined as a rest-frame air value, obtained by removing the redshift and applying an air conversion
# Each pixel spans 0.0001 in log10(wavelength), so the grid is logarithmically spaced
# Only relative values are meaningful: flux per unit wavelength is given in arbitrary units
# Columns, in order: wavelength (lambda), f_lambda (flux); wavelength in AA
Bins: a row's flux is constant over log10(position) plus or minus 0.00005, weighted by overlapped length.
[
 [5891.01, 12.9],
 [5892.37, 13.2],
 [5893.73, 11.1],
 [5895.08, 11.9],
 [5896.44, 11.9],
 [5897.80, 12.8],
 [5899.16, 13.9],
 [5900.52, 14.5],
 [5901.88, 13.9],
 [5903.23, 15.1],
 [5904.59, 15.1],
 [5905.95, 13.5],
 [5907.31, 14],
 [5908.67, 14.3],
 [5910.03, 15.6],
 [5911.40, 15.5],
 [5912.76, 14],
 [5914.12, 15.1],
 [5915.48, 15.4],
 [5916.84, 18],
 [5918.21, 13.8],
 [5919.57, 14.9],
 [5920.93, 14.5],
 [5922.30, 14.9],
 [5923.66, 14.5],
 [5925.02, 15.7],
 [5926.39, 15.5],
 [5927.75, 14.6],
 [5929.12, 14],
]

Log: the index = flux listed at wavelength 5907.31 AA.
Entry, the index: 14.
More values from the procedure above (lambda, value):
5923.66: 14.5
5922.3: 14.9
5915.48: 15.4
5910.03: 15.6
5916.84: 18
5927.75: 14.6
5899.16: 13.9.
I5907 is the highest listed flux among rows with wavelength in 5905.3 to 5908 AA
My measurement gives 14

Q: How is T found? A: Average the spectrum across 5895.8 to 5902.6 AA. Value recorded 13.4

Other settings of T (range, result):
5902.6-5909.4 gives 14.4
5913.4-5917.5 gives 16.2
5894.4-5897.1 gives 11.9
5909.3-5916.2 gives 15.1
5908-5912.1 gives 15.1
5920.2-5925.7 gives 14.9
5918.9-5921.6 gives 14.7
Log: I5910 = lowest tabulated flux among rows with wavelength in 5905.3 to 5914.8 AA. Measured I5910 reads 13.5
